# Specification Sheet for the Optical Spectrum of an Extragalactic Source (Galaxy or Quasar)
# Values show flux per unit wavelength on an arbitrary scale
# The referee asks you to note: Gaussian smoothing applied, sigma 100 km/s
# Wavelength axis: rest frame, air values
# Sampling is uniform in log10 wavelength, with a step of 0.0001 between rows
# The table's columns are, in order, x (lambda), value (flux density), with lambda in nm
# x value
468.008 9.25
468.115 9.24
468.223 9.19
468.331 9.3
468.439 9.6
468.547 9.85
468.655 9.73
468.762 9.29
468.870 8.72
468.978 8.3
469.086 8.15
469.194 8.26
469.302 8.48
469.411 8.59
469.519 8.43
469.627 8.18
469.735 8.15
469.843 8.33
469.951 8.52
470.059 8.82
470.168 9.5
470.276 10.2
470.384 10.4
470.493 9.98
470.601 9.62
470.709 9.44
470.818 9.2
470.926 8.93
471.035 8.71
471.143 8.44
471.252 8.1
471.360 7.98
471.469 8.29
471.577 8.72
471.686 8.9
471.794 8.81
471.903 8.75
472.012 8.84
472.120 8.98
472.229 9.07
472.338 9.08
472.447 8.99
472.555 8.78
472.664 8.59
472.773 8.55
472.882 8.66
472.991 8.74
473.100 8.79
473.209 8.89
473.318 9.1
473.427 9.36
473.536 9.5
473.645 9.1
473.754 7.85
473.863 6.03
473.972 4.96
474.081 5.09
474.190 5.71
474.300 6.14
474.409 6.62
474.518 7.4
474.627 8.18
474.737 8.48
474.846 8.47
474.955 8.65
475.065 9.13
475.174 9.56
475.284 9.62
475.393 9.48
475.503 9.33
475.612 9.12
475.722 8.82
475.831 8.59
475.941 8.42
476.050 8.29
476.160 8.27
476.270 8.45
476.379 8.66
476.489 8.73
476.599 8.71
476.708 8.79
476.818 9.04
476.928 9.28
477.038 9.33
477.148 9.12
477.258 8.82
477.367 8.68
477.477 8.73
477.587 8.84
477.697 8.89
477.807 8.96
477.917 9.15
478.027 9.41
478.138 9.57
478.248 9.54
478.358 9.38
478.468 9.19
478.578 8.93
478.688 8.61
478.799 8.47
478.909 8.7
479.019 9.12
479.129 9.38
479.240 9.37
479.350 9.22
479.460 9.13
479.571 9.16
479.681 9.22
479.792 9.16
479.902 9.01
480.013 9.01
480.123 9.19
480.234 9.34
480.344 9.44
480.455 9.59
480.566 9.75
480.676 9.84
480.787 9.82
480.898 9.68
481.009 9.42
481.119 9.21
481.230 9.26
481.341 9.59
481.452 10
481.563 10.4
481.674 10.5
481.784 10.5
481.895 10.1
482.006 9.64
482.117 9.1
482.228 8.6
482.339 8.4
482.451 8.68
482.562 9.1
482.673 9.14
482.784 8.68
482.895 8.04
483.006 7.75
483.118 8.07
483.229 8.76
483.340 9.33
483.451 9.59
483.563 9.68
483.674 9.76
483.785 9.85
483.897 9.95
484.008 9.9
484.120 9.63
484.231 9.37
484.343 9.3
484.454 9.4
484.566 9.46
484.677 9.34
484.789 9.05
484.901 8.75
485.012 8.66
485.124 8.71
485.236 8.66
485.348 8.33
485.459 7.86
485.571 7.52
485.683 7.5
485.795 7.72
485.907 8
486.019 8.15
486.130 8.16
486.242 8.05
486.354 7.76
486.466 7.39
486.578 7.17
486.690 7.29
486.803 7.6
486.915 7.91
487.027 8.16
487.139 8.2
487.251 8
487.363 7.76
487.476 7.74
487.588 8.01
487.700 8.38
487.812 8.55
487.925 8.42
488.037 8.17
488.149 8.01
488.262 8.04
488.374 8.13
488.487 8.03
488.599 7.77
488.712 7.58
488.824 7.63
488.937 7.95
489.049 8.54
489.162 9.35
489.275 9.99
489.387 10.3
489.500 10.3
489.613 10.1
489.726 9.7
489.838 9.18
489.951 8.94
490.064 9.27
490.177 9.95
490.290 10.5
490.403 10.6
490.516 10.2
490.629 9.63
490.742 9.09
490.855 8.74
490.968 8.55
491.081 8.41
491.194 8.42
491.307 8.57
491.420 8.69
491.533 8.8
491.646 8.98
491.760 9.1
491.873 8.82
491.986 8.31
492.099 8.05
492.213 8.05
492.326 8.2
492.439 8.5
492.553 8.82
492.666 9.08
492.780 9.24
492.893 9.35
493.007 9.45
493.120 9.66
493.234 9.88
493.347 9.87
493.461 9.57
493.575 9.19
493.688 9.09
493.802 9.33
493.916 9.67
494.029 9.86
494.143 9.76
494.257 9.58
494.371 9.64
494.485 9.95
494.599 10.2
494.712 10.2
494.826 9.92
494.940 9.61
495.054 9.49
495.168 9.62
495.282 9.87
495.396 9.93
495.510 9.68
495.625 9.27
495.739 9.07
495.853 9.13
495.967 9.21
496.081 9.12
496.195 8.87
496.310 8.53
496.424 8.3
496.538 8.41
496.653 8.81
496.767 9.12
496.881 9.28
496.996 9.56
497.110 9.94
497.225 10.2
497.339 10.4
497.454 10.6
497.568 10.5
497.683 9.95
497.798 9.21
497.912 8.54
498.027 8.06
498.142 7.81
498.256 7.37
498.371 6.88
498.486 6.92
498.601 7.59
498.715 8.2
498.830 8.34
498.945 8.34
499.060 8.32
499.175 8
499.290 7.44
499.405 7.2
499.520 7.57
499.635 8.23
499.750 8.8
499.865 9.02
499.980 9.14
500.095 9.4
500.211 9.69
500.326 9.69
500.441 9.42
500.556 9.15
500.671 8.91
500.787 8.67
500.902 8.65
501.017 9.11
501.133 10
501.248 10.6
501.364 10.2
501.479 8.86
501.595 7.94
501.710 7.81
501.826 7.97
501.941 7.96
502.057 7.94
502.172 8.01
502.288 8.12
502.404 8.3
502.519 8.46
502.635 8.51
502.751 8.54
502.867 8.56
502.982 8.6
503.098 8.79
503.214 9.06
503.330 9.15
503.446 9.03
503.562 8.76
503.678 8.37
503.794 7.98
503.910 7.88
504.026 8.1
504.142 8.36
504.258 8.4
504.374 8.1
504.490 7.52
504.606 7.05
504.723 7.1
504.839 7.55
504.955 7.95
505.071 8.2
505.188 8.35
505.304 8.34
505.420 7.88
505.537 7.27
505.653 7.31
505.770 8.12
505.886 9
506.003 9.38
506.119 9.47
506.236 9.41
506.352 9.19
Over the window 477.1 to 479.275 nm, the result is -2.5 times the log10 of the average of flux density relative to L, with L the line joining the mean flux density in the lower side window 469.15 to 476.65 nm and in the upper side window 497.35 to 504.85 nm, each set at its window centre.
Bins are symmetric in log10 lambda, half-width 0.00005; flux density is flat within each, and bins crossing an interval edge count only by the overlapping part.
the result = -0.06 mag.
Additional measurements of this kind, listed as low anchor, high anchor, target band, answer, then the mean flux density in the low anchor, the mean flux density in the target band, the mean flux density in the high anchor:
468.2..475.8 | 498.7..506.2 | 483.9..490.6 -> -0.011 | 8.62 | 8.63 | 8.47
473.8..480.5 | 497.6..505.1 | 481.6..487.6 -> -0.011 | 8.65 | 8.67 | 8.43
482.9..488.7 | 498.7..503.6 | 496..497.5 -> -0.086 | 8.43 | 9.31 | 8.66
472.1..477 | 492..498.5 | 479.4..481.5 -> -0.093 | 8.4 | 9.41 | 9.23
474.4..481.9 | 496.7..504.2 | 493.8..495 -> -0.118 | 9.11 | 9.82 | 8.69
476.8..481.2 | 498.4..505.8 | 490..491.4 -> -0.063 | 9.19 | 9.31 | 8.38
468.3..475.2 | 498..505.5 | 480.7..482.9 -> -0.114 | 8.55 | 9.43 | 8.37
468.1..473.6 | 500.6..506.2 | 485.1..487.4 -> 0.104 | 8.92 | 7.89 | 8.42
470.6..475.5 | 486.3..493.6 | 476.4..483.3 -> -0.077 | 8.4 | 9.16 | 8.73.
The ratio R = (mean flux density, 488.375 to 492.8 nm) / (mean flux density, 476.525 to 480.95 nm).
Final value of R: 1.0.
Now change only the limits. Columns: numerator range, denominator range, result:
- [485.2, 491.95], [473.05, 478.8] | 1.00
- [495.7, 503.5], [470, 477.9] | 1.01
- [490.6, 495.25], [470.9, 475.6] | 1.10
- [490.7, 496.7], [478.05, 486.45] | 1.01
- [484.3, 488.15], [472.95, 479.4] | 0.96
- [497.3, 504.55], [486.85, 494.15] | 0.97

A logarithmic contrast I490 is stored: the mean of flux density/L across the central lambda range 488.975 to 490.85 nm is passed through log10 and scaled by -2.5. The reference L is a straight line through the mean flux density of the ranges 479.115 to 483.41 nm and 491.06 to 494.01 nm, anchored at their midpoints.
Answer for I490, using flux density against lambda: -0.07 mag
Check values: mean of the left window 9.27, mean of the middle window 9.68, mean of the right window 8.99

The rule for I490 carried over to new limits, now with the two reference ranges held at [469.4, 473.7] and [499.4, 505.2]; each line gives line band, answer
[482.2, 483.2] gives 0.035 mag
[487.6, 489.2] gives 0.069 mag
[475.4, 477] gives 0.009 mag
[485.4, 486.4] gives 0.113 mag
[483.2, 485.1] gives -0.077 mag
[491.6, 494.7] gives -0.073 mag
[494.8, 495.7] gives -0.122 mag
